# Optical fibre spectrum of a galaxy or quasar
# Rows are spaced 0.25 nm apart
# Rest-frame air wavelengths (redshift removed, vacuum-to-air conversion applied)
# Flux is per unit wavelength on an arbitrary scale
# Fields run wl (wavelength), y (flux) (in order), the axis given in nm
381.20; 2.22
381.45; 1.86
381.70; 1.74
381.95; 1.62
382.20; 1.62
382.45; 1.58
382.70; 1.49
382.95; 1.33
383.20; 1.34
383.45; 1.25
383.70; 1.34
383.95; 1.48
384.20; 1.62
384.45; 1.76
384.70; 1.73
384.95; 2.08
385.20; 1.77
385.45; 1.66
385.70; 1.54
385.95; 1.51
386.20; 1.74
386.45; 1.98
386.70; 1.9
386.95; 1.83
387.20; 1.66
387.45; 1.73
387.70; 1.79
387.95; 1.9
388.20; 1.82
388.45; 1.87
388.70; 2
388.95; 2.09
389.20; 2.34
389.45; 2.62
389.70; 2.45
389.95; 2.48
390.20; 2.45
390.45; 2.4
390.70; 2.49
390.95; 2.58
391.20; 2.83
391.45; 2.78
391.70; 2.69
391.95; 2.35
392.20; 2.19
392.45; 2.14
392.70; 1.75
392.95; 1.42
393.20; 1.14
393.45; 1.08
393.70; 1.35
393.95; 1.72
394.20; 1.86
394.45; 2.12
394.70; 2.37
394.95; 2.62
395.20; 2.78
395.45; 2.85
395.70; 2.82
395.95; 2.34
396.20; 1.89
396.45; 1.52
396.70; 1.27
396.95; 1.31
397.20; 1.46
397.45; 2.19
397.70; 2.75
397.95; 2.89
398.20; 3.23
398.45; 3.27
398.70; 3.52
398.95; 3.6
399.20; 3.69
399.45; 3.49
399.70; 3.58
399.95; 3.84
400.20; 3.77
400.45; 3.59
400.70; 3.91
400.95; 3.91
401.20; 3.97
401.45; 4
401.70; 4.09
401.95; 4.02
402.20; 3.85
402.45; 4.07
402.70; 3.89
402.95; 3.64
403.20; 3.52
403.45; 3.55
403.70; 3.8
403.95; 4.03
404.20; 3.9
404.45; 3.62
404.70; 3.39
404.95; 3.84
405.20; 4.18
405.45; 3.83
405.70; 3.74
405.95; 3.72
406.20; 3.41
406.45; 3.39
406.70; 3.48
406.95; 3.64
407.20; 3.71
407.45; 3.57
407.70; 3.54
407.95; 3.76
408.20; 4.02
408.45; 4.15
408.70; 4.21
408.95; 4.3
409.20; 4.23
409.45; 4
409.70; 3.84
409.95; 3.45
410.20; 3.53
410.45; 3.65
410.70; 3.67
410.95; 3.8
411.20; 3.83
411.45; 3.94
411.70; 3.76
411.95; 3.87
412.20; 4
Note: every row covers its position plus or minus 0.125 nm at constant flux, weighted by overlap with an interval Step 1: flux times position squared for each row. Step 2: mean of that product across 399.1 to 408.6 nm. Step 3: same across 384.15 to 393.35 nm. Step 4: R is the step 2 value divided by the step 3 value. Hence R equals 2.00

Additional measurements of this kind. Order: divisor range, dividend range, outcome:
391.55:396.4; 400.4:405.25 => 1.93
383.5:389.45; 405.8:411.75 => 2.35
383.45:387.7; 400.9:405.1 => 2.46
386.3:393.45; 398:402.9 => 1.87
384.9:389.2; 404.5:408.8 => 2.26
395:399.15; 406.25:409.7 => 1.62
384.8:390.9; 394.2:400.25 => 1.40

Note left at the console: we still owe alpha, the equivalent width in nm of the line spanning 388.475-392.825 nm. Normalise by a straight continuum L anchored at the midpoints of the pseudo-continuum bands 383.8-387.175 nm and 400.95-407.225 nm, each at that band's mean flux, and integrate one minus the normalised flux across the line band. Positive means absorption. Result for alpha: -0.16 nm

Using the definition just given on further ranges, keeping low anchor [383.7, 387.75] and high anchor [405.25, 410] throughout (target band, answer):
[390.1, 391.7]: -0.276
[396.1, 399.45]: 0.400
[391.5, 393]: 0.113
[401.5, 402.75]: -0.272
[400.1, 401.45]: -0.298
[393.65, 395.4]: 0.263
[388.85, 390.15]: -0.201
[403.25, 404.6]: -0.121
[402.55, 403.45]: -0.084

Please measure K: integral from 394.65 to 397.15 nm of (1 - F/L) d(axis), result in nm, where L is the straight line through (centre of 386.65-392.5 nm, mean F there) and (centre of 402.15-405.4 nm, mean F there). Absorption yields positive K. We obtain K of 0.65 nm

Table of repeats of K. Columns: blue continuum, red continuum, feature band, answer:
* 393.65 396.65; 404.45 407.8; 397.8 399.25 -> -0.39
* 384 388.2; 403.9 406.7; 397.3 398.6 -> 0.05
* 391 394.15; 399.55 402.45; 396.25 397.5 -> 0.60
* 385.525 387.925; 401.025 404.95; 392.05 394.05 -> 0.73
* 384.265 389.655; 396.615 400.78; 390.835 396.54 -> 0.86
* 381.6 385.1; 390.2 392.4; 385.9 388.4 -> 0.28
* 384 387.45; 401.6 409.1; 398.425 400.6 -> -0.29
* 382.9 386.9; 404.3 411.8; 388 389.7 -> -0.11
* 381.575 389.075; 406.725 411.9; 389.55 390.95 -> -0.22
